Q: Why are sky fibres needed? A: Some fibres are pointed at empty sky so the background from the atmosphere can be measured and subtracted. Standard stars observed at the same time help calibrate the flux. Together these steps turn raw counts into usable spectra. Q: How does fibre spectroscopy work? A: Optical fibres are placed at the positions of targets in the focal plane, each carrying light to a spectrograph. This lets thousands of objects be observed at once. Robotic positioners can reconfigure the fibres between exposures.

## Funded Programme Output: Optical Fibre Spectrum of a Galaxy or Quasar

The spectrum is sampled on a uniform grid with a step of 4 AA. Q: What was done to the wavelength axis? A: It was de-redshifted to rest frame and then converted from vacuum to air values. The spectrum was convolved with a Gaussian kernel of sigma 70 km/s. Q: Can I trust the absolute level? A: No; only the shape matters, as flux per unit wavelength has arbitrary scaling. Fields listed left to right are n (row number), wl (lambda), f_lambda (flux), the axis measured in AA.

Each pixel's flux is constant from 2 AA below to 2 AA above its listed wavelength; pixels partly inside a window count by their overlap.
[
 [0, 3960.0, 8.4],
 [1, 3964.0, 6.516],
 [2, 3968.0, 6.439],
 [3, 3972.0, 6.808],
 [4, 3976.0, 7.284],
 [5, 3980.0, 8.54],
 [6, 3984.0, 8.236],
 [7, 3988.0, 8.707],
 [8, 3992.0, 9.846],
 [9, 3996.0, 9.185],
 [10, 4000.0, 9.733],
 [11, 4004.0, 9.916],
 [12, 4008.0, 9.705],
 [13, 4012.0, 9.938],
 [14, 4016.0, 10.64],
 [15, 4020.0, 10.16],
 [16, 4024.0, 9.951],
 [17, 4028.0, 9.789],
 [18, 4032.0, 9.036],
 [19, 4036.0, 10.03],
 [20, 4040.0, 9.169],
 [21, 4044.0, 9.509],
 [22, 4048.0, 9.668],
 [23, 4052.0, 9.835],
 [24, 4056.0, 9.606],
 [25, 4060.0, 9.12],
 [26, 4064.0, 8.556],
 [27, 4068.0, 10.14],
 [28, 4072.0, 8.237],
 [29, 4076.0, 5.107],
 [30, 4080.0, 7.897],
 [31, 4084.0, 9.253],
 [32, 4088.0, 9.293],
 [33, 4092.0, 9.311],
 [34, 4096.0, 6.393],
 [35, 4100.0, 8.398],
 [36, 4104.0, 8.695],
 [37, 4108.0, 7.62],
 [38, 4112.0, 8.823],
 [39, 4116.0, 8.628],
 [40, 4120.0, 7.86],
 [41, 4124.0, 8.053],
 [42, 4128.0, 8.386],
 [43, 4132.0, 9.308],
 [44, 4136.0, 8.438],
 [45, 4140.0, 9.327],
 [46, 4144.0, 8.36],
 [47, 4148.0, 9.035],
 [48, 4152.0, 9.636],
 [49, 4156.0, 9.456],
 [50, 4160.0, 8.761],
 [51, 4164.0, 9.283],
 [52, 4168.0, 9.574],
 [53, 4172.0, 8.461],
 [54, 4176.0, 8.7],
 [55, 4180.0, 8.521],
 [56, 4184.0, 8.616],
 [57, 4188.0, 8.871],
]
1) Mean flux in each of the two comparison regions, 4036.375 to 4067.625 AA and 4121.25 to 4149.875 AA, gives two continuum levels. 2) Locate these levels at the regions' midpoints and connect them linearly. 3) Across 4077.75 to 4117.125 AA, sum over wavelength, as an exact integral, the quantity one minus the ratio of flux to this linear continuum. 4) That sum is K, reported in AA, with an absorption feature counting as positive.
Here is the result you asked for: 2.7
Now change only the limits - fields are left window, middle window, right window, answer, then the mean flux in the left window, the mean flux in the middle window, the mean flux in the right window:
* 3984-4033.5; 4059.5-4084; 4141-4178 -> 3.1 AA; 9.66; 8.21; 9.04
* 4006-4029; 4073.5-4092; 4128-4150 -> 2.6 AA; 10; 8.05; 8.85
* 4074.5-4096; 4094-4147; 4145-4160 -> 2.1 AA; 8.08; 8.34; 9.23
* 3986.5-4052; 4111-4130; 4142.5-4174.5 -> 1.9 AA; 9.7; 8.33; 9.08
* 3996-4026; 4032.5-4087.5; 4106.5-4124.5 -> 1.2 AA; 9.95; 8.95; 8.22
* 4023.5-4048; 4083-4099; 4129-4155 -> 1.3 AA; 9.57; 8.51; 9.01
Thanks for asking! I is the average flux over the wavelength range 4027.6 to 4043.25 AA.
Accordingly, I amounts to 9.48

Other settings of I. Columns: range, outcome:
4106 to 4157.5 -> 8.68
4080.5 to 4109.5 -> 8.41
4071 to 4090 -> 7.94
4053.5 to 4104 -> 8.47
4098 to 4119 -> 8.41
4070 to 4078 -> 6.67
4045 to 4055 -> 9.71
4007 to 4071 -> 9.66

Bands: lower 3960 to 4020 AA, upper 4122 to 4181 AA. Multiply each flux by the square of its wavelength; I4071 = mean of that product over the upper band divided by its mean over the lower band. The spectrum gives 1.1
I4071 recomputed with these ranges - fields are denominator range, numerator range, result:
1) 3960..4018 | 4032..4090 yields 1.07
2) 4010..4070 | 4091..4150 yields 0.91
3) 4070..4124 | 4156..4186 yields 1.13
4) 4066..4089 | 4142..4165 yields 1.14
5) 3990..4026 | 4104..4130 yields 0.88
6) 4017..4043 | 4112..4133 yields 0.91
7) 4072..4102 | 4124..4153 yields 1.14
